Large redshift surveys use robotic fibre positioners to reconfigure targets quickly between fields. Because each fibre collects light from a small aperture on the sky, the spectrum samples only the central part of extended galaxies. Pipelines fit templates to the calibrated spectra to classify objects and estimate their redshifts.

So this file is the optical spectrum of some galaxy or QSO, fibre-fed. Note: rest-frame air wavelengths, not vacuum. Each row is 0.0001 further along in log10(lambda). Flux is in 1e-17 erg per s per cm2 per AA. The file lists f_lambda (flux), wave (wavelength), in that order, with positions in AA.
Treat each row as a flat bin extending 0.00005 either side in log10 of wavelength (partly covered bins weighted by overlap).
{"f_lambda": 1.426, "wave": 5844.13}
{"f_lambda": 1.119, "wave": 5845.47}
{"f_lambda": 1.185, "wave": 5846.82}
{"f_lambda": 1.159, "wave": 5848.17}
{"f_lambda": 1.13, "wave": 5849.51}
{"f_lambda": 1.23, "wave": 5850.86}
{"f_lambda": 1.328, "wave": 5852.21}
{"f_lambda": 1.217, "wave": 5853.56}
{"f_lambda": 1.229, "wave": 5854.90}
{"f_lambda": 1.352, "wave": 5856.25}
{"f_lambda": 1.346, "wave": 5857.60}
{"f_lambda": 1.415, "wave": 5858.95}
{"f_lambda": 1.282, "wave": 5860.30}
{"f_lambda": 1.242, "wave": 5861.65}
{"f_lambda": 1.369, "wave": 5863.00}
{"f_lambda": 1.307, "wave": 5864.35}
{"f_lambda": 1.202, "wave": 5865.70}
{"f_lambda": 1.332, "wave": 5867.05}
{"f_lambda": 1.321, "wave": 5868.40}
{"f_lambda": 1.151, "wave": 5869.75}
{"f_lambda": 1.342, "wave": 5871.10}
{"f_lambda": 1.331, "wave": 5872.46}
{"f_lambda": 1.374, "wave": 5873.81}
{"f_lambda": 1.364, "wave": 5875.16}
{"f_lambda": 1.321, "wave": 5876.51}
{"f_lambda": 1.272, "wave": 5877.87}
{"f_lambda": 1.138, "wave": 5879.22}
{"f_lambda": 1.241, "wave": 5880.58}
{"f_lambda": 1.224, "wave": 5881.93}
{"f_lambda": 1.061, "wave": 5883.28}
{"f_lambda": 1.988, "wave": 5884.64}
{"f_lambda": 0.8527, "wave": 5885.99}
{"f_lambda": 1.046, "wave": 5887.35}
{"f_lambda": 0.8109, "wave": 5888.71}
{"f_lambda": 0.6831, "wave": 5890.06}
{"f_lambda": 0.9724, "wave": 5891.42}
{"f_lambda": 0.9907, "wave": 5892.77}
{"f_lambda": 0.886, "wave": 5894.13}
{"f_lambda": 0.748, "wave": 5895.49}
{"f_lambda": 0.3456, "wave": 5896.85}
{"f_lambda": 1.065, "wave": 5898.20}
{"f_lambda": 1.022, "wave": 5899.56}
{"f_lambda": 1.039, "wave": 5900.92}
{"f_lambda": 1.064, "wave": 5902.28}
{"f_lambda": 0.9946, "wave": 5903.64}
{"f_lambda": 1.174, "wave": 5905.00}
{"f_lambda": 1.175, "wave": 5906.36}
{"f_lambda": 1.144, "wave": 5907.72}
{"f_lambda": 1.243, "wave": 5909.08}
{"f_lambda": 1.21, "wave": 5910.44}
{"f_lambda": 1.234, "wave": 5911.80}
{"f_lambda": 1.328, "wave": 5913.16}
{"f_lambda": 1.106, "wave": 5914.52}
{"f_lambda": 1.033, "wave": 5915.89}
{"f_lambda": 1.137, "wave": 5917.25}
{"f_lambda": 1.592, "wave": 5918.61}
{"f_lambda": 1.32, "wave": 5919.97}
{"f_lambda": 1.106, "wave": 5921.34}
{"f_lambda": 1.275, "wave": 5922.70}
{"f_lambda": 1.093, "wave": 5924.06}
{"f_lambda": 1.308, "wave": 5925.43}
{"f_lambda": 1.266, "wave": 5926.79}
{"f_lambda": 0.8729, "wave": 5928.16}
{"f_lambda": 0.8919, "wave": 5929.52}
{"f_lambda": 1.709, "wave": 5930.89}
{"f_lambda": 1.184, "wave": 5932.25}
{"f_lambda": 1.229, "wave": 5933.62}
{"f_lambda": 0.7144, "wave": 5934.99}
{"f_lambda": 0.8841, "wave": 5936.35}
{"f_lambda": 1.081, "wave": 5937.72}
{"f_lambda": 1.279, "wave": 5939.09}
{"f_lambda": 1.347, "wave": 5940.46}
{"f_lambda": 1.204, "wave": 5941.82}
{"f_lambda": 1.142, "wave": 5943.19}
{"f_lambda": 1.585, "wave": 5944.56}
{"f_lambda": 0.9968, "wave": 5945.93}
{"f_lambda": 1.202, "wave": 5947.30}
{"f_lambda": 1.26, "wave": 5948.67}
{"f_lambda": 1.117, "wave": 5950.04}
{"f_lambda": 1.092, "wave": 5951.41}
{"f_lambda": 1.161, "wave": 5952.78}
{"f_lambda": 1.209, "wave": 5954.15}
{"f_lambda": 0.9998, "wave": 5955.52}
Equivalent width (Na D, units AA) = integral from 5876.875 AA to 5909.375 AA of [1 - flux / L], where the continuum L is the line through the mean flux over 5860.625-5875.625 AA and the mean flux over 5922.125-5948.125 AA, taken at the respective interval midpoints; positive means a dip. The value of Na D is 5.3 AA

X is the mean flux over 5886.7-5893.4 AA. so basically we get 0.9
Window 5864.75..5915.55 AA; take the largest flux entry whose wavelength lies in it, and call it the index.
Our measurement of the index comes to 1.988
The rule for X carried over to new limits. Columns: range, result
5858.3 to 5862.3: 1.31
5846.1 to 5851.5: 1.17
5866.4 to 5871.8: 1.29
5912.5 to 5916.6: 1.15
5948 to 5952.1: 1.16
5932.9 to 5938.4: 0.978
